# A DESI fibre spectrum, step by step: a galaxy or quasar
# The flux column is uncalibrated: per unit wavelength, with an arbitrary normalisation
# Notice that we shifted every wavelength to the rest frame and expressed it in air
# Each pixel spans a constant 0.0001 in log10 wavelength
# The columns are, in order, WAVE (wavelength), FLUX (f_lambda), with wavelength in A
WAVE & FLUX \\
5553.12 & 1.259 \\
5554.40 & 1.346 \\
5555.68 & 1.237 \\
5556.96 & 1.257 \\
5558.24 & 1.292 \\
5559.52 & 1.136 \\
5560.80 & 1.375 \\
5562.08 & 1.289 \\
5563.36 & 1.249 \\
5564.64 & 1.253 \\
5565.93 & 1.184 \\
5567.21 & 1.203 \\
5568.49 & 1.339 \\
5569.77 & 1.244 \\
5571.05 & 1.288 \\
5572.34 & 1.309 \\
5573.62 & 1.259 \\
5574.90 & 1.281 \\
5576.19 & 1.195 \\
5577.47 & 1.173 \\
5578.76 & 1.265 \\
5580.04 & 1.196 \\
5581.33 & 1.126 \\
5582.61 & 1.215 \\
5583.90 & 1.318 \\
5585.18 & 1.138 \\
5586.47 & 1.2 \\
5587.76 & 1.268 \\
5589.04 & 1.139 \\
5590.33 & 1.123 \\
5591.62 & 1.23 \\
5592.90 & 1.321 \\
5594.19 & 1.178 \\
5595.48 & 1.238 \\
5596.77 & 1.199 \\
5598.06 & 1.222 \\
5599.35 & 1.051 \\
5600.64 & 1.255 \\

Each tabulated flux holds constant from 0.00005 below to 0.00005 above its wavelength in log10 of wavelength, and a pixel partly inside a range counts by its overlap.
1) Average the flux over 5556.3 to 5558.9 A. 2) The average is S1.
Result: 1.27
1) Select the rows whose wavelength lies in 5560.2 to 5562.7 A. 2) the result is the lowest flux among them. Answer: 1.289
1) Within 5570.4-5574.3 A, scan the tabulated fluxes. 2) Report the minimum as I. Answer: 1.259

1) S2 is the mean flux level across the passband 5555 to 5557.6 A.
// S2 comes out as 1.25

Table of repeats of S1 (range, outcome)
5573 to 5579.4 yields 1.23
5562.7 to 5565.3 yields 1.25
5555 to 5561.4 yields 1.26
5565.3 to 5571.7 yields 1.25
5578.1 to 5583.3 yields 1.2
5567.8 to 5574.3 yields 1.29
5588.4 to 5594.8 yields 1.2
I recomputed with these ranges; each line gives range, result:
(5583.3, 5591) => 1.123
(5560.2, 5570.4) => 1.184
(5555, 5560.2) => 1.136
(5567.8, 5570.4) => 1.244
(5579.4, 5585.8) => 1.126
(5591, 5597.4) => 1.178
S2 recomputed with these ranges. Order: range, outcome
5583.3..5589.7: 1.21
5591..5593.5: 1.28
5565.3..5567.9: 1.2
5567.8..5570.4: 1.29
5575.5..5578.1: 1.18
